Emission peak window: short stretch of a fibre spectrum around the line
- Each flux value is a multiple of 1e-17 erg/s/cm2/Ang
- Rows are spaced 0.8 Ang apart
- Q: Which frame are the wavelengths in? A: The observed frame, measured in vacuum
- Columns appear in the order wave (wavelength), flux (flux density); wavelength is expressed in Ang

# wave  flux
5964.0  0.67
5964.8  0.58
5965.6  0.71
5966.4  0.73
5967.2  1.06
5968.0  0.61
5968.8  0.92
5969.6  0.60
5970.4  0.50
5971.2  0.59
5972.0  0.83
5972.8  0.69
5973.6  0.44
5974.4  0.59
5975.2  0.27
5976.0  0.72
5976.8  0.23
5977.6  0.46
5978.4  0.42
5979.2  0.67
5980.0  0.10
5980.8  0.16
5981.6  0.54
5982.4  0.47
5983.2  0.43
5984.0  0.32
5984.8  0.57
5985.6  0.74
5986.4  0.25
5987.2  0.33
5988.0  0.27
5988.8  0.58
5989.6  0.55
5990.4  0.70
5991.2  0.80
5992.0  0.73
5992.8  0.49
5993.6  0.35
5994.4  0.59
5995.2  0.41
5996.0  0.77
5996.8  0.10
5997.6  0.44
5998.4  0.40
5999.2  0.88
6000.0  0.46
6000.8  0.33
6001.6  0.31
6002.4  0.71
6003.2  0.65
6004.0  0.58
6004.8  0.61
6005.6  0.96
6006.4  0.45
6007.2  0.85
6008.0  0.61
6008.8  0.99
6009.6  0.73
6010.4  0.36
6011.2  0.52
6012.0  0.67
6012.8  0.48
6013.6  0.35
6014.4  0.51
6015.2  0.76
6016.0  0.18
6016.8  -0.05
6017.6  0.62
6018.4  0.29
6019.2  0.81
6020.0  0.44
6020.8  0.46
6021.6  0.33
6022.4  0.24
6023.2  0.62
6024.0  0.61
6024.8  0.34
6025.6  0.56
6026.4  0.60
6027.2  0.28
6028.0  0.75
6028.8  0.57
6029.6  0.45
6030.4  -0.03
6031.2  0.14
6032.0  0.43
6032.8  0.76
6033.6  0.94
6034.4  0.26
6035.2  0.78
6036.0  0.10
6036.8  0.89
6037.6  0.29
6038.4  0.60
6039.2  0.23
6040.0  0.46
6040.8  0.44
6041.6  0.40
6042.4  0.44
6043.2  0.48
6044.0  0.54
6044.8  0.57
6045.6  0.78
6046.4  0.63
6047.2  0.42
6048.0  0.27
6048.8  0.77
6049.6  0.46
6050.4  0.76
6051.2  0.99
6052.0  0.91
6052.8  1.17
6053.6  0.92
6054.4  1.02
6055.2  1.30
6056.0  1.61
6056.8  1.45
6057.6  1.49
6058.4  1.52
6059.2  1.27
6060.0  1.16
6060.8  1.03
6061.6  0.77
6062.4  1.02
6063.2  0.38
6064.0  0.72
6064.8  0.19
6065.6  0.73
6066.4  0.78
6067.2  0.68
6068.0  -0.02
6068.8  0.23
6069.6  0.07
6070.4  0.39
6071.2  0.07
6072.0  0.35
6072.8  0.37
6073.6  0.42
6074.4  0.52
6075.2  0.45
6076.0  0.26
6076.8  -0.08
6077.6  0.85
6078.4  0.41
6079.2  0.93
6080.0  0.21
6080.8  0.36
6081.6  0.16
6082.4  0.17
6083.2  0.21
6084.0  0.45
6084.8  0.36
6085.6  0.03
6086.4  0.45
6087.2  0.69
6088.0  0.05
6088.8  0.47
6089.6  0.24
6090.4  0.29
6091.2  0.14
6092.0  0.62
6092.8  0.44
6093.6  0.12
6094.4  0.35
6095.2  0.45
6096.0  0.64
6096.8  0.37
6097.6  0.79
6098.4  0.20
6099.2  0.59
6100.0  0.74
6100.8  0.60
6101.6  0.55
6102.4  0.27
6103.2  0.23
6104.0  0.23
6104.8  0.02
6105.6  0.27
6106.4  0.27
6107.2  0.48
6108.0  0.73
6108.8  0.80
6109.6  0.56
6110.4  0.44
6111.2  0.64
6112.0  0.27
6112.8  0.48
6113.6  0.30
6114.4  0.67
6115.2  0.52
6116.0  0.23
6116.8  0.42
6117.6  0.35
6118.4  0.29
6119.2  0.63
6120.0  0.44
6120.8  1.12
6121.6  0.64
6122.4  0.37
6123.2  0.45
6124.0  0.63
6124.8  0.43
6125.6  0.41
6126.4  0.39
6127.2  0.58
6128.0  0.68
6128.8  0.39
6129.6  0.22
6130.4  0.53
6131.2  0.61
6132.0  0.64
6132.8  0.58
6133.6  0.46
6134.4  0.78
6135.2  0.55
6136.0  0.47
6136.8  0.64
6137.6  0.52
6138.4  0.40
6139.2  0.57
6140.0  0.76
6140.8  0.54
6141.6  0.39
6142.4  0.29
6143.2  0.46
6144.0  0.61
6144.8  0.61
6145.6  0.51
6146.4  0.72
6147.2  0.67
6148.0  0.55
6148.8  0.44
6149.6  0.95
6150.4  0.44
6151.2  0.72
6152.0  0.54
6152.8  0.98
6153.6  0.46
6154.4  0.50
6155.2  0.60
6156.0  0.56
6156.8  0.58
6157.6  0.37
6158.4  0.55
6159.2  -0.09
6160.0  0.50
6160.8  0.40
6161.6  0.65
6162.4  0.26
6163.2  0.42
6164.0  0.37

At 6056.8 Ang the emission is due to [O II]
